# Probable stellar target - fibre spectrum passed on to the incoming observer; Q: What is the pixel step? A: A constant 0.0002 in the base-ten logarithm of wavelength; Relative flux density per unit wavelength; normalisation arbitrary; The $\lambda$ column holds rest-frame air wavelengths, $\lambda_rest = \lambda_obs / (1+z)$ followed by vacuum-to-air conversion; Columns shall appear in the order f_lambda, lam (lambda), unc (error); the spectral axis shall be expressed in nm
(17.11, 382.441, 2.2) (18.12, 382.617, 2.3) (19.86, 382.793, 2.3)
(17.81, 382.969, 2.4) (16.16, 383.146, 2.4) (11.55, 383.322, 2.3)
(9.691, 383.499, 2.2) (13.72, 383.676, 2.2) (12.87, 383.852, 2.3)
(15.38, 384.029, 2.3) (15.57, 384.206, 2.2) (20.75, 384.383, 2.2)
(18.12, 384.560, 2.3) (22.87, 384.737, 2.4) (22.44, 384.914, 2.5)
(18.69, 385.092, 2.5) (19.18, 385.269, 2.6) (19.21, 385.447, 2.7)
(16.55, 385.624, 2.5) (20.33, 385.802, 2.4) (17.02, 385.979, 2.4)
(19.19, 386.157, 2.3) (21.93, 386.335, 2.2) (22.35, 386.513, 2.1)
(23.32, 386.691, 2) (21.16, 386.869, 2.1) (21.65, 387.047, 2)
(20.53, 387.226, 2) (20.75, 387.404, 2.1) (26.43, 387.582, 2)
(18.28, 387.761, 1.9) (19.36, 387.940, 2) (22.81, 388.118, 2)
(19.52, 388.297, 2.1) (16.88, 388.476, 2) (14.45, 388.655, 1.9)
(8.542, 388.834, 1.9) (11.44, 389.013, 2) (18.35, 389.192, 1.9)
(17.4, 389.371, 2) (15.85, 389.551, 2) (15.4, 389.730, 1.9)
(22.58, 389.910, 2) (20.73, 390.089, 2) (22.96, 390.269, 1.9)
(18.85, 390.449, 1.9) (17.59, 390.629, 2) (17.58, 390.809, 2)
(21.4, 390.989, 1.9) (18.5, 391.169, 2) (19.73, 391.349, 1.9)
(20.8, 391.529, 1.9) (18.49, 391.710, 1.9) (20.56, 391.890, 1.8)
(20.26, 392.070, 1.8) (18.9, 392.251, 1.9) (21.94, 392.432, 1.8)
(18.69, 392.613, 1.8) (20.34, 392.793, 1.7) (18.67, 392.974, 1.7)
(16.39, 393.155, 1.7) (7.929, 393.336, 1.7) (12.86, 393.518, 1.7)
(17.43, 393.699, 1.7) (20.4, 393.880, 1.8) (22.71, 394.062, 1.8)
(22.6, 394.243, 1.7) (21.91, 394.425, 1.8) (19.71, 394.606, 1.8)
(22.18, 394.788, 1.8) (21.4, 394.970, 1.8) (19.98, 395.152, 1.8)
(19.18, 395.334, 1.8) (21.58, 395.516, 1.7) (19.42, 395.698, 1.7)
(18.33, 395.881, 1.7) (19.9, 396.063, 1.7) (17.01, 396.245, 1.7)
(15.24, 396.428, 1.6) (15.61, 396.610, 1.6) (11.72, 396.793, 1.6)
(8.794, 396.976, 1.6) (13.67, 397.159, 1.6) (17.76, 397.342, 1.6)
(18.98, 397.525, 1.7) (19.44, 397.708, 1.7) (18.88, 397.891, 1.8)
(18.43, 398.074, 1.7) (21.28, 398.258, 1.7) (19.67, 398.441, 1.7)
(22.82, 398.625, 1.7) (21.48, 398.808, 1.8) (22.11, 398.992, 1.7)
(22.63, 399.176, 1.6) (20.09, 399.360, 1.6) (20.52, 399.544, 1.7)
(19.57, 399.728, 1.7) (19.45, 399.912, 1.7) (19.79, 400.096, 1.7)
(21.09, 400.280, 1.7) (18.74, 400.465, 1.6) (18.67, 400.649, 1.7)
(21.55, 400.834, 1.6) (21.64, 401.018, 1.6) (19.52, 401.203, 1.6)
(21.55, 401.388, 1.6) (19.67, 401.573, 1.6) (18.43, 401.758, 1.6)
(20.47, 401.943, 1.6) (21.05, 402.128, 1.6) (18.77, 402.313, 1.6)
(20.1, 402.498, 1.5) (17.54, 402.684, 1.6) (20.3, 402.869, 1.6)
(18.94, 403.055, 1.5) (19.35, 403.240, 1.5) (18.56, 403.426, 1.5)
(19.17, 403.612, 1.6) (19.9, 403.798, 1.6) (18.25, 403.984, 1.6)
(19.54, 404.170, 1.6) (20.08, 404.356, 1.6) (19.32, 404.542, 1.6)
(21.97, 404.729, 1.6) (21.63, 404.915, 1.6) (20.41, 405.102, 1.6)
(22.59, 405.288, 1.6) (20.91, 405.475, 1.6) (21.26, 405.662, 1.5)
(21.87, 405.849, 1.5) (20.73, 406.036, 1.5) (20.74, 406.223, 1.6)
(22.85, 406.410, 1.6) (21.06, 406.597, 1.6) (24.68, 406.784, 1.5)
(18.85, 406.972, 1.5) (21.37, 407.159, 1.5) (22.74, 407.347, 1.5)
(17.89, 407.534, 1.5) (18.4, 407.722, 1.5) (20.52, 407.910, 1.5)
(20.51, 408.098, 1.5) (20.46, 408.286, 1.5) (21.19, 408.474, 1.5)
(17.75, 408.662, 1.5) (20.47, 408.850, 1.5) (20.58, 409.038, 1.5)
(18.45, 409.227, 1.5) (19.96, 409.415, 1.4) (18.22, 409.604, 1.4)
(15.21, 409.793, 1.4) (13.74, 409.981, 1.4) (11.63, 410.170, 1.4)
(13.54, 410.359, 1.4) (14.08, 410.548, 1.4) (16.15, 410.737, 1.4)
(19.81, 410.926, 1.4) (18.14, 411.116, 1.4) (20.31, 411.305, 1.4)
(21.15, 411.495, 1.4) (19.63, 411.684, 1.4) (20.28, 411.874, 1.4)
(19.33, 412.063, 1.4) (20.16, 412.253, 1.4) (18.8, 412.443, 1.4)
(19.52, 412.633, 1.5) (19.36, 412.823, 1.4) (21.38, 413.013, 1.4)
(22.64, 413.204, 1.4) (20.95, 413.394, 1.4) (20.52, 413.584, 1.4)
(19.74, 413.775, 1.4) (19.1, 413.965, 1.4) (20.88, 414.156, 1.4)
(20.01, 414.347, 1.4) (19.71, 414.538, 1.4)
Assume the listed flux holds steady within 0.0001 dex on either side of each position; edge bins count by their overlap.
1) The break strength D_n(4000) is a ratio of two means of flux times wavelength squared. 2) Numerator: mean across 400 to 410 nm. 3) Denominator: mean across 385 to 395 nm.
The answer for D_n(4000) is 1.1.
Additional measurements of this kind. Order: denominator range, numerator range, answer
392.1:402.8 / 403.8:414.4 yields 1.09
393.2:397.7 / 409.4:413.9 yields 1.13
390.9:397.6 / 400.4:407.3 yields 1.16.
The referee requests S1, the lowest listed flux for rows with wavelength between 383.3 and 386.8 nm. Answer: 9.691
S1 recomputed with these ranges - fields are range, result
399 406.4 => 17.54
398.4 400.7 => 18.67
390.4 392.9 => 17.58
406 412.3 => 11.63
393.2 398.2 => 7.929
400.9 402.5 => 18.43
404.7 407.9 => 17.89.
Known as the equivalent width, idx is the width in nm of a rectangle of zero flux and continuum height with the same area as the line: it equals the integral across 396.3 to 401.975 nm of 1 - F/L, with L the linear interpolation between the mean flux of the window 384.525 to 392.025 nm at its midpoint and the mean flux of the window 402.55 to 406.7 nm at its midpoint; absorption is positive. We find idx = 0.28 nm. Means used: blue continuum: 19.3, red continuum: 20.3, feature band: 19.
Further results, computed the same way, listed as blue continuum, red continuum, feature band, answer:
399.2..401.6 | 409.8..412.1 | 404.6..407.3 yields -0.41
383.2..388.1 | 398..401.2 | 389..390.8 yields 0.10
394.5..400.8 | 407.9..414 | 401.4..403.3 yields -0.06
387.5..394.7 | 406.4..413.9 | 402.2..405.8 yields -0.17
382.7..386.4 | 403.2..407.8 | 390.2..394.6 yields -0.09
